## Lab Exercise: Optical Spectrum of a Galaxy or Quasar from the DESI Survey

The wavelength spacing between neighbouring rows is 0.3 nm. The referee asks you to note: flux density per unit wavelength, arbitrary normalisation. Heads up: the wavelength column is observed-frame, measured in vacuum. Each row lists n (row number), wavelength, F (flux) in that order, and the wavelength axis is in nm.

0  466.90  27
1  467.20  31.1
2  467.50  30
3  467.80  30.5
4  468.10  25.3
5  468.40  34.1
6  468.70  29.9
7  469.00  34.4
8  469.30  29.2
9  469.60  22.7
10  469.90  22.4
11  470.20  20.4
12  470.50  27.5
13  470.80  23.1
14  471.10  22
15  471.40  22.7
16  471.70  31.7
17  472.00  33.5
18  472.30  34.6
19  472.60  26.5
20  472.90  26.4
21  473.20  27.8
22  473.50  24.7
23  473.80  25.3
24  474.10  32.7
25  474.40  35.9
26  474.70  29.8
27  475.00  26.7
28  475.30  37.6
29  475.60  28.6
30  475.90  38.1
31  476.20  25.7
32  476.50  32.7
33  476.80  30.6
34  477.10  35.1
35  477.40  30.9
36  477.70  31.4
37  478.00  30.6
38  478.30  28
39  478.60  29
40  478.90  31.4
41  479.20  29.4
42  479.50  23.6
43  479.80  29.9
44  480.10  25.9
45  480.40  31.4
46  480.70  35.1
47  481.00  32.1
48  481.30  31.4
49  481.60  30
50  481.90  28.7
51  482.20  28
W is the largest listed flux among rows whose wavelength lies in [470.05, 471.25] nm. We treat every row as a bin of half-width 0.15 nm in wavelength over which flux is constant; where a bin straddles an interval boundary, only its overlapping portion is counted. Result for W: 27.5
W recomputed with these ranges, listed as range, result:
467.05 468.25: 31.1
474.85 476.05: 38.1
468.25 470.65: 34.4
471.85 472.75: 34.6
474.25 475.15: 35.9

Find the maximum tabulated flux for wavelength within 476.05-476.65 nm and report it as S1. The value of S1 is 32.7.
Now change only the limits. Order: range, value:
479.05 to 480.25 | 29.9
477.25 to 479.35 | 31.4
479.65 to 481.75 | 35.1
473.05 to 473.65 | 27.8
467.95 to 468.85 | 34.1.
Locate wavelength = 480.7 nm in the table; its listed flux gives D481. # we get 35.1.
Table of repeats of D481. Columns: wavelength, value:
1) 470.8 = 23.1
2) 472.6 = 26.5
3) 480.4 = 31.4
